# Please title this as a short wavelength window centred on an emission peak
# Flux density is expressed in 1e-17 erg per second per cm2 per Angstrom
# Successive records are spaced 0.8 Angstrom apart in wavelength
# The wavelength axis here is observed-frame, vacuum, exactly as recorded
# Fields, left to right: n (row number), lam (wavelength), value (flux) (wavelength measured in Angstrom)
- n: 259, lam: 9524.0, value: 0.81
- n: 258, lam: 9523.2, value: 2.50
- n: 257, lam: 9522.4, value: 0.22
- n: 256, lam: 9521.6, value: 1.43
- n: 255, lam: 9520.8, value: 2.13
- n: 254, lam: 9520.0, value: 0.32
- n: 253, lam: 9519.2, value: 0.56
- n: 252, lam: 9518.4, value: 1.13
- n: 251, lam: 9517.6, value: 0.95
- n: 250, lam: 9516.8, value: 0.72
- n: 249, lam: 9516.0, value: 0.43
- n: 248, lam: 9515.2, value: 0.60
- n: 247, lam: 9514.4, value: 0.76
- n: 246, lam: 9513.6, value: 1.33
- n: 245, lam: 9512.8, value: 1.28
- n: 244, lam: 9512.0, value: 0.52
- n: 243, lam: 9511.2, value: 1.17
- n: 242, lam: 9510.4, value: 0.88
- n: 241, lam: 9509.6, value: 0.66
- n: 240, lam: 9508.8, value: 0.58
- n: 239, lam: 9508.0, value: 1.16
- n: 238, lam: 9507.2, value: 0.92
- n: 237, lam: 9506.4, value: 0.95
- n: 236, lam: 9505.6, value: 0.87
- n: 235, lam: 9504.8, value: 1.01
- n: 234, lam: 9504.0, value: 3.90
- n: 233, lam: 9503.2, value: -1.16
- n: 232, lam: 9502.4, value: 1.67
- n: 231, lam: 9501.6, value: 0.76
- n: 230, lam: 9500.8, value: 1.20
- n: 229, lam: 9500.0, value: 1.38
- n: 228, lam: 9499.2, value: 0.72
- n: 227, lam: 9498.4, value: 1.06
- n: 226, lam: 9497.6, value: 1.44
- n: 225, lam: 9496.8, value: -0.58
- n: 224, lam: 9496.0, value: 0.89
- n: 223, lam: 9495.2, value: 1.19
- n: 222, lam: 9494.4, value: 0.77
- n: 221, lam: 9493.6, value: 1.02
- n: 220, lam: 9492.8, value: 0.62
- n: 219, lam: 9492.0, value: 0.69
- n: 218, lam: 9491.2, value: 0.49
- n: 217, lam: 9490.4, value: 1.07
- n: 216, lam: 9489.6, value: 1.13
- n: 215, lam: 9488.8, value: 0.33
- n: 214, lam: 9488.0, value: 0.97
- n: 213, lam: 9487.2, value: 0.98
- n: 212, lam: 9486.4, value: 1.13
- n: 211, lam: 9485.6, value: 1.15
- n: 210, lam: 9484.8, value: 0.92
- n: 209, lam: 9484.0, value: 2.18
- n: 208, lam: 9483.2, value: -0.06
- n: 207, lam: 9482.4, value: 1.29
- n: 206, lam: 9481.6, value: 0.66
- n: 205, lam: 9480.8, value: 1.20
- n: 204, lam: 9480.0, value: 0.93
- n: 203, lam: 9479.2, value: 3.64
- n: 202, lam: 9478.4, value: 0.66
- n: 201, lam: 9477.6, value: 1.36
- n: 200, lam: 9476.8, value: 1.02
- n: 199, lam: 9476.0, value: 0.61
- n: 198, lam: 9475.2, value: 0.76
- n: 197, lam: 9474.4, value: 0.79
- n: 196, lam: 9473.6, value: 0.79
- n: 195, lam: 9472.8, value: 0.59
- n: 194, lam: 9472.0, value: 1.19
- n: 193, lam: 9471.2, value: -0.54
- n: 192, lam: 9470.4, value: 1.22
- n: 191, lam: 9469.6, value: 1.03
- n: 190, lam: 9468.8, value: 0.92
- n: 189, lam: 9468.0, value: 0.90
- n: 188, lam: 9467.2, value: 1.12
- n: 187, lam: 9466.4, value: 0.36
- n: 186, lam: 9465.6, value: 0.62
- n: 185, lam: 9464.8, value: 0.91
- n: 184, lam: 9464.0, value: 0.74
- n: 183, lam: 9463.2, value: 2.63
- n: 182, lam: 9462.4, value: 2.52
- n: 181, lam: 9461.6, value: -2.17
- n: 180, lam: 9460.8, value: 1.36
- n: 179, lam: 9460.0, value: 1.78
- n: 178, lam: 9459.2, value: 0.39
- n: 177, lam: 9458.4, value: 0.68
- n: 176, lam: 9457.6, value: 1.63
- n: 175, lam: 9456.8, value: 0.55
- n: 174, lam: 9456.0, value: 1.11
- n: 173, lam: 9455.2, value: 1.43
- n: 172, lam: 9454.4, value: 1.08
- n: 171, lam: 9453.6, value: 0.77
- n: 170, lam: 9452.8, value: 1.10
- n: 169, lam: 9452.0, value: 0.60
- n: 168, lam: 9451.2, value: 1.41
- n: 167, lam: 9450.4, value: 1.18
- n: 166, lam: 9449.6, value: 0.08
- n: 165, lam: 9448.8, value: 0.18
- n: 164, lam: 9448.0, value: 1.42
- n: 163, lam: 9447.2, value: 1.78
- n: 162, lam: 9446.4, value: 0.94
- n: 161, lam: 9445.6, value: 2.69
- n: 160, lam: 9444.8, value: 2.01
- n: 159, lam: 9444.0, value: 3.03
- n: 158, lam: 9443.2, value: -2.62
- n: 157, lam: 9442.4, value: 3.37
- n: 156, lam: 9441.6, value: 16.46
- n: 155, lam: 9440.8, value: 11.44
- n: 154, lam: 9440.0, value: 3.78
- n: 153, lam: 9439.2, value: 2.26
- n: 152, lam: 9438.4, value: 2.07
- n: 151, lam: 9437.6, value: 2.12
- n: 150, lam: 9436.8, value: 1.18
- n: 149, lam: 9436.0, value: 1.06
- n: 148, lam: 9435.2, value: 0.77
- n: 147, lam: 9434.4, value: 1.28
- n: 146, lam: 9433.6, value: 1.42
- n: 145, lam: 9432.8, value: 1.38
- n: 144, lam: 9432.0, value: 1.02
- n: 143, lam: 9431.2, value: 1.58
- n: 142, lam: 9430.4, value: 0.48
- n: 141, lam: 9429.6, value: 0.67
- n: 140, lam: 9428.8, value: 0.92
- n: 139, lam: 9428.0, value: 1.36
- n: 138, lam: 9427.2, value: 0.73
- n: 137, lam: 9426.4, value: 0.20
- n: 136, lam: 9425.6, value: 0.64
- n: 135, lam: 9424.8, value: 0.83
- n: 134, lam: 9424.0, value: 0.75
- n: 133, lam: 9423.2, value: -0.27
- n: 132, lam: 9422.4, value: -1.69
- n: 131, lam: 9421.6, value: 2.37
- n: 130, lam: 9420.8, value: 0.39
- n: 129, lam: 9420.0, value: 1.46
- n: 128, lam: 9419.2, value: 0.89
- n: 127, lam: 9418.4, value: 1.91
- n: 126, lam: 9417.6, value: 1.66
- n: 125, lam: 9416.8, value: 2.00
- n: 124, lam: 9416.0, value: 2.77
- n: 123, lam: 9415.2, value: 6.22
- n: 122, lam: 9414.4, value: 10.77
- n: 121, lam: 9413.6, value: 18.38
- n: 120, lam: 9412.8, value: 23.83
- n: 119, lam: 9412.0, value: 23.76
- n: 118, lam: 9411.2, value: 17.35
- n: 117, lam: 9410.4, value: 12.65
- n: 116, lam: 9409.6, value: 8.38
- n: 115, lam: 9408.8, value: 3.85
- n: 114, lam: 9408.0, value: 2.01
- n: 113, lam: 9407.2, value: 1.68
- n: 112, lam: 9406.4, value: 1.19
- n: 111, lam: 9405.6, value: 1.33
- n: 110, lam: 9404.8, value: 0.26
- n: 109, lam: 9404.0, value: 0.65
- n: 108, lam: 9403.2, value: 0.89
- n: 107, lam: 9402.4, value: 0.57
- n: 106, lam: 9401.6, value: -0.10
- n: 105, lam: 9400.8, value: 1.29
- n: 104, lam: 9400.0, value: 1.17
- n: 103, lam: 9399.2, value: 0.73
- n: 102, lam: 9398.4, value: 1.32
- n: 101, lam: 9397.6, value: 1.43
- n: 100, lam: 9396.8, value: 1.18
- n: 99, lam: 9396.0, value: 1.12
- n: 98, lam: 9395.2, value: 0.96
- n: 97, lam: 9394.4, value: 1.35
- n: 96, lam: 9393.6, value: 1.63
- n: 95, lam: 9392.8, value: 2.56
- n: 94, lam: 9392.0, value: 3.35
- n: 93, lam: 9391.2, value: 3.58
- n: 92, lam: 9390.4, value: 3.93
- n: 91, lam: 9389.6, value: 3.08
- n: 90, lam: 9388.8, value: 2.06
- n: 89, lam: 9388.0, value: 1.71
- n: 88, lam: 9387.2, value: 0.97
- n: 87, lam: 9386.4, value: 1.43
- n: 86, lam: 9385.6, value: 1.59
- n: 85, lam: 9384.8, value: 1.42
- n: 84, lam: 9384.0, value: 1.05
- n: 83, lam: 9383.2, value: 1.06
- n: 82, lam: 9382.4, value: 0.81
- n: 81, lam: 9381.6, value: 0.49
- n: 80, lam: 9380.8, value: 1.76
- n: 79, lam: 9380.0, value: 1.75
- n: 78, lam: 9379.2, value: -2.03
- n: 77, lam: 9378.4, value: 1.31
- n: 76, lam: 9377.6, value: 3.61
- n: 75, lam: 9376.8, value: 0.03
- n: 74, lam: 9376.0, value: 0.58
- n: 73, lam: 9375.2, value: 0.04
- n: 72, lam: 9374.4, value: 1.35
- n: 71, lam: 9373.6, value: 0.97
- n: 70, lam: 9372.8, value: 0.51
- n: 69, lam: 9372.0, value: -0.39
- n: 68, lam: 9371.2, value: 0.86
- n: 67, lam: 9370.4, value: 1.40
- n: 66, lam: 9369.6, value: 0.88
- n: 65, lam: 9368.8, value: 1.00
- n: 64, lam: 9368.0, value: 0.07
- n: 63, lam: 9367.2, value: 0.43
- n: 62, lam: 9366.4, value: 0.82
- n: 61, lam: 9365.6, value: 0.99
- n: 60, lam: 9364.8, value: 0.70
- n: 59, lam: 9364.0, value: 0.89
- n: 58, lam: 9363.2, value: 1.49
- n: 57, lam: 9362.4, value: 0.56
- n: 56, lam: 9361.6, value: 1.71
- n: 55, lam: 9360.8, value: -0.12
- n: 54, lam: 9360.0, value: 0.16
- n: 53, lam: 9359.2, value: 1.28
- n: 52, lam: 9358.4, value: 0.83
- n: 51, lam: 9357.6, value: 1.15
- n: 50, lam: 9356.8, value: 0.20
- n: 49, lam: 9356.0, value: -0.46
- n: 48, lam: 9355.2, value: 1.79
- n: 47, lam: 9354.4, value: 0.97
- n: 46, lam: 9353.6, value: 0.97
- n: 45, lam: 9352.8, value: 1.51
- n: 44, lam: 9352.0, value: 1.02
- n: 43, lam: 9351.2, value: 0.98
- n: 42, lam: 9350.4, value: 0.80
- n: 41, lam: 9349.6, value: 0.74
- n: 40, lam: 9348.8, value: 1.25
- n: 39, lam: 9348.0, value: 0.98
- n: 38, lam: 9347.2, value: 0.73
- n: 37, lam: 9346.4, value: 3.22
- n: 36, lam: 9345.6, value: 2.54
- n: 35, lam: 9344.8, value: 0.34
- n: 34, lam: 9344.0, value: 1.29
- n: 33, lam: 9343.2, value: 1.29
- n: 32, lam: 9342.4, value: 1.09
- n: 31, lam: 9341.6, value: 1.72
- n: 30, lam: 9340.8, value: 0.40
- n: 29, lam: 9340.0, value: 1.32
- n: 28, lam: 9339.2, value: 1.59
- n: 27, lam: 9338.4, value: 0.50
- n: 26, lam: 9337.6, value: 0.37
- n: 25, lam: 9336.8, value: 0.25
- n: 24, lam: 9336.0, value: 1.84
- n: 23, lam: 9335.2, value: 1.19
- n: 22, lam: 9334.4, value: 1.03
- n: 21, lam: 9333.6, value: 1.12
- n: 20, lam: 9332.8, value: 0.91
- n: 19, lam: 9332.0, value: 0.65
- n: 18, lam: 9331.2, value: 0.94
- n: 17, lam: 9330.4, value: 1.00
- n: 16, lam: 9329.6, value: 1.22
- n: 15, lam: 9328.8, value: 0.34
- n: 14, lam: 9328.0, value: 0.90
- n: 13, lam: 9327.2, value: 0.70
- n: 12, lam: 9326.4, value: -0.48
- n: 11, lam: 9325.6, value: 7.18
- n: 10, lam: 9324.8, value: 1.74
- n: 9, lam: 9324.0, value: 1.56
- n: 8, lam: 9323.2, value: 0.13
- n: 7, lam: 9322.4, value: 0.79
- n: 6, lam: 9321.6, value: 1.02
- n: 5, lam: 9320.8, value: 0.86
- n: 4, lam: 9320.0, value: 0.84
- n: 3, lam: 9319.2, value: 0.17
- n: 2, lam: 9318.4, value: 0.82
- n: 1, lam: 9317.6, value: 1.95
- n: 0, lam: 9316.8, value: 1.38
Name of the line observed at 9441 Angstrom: [N II] 6583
